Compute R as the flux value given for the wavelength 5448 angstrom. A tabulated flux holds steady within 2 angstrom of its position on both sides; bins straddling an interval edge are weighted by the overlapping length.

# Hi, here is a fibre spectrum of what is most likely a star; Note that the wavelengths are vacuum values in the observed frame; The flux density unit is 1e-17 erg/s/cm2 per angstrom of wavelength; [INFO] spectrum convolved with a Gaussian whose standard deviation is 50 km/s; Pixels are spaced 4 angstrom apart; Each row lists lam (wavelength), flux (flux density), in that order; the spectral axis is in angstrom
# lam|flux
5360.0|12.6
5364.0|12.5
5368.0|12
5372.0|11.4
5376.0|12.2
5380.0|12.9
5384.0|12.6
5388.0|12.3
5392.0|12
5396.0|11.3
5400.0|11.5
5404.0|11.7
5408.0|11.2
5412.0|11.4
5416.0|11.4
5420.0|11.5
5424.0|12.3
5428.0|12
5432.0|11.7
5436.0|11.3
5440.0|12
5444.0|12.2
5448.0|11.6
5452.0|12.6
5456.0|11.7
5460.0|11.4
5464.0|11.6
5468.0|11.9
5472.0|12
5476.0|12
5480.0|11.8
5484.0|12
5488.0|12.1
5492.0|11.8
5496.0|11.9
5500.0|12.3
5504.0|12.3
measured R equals 11.6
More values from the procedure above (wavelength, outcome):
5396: 11.3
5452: 12.6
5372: 11.4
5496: 11.9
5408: 11.2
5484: 12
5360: 12.6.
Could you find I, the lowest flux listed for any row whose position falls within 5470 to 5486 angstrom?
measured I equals 11.8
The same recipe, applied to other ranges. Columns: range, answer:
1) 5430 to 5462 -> 11.3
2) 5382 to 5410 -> 11.2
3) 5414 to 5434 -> 11.4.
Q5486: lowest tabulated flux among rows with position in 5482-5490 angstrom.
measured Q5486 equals 12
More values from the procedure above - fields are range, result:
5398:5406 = 11.5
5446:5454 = 11.6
